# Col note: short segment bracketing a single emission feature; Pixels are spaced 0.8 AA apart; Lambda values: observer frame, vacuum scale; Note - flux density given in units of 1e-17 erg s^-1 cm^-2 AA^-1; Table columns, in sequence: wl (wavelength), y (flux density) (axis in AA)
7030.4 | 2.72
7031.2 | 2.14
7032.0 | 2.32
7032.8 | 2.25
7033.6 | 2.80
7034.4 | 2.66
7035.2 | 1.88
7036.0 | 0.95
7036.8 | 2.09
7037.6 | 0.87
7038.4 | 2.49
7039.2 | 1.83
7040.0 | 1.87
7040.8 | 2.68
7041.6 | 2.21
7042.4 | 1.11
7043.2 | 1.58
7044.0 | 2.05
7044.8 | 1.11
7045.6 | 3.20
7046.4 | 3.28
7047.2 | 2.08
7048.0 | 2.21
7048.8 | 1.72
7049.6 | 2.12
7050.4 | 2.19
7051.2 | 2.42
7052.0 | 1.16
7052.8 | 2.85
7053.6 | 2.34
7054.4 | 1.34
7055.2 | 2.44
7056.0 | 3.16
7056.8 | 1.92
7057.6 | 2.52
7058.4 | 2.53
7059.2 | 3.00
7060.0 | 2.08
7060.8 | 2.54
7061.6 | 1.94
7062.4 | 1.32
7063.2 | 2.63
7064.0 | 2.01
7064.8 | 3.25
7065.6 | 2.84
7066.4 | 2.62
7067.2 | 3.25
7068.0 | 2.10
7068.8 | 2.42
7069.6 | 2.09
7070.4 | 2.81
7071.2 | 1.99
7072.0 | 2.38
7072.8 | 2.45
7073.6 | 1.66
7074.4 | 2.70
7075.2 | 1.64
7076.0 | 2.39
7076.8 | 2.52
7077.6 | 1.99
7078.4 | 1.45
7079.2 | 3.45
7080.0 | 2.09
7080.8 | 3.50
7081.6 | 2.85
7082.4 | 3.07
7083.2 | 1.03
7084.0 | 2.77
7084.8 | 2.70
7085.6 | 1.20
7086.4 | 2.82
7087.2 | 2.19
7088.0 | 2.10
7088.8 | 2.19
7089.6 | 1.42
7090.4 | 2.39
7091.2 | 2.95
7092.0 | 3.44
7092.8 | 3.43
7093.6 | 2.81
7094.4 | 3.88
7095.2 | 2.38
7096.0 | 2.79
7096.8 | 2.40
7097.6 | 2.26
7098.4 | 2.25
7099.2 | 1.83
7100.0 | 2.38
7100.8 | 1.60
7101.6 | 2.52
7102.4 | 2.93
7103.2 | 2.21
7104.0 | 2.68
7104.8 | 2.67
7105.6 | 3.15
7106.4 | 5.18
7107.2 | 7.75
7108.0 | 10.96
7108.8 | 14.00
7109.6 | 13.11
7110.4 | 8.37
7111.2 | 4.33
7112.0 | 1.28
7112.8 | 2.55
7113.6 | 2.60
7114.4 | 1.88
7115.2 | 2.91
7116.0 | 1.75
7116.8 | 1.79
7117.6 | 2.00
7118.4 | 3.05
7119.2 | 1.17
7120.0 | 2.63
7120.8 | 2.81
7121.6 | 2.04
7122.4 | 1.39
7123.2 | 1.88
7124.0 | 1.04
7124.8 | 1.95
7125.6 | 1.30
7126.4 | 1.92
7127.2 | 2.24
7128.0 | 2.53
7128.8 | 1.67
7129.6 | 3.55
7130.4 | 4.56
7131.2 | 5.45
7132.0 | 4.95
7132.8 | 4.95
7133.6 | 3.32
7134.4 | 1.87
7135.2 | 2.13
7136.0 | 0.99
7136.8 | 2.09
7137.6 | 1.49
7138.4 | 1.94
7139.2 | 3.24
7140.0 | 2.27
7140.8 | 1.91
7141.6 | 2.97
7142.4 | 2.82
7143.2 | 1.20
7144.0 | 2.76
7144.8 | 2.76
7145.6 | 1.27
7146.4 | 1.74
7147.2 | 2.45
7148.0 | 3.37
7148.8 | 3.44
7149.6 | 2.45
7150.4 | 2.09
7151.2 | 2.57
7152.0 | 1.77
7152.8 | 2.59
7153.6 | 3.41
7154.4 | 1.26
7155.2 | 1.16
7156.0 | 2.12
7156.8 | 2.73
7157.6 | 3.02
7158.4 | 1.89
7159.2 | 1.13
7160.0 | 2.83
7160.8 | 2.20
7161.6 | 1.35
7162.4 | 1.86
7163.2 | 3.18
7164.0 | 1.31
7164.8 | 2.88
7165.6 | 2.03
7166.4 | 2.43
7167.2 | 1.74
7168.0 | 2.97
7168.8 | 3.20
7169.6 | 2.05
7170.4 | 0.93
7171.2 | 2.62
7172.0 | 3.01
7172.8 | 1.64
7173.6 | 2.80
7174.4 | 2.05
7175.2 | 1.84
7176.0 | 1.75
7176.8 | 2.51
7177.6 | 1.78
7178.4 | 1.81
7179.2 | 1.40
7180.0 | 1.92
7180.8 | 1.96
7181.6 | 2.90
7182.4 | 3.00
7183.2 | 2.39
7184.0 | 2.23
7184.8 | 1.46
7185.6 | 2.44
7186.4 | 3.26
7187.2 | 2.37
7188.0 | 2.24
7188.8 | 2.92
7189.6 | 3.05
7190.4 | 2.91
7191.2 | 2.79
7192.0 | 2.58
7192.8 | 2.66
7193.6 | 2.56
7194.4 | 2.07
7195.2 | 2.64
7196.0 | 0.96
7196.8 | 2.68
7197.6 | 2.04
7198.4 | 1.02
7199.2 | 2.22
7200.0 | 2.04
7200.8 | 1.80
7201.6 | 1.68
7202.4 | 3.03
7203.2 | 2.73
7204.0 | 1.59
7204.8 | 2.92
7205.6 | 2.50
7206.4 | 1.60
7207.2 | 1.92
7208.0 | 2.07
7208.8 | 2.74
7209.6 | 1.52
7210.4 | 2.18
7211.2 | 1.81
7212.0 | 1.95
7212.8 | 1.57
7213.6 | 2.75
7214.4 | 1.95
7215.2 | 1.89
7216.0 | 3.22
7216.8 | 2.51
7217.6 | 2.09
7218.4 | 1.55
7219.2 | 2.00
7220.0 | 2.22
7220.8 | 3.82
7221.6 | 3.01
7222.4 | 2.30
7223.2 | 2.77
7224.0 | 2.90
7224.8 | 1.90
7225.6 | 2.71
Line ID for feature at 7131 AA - [N II]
